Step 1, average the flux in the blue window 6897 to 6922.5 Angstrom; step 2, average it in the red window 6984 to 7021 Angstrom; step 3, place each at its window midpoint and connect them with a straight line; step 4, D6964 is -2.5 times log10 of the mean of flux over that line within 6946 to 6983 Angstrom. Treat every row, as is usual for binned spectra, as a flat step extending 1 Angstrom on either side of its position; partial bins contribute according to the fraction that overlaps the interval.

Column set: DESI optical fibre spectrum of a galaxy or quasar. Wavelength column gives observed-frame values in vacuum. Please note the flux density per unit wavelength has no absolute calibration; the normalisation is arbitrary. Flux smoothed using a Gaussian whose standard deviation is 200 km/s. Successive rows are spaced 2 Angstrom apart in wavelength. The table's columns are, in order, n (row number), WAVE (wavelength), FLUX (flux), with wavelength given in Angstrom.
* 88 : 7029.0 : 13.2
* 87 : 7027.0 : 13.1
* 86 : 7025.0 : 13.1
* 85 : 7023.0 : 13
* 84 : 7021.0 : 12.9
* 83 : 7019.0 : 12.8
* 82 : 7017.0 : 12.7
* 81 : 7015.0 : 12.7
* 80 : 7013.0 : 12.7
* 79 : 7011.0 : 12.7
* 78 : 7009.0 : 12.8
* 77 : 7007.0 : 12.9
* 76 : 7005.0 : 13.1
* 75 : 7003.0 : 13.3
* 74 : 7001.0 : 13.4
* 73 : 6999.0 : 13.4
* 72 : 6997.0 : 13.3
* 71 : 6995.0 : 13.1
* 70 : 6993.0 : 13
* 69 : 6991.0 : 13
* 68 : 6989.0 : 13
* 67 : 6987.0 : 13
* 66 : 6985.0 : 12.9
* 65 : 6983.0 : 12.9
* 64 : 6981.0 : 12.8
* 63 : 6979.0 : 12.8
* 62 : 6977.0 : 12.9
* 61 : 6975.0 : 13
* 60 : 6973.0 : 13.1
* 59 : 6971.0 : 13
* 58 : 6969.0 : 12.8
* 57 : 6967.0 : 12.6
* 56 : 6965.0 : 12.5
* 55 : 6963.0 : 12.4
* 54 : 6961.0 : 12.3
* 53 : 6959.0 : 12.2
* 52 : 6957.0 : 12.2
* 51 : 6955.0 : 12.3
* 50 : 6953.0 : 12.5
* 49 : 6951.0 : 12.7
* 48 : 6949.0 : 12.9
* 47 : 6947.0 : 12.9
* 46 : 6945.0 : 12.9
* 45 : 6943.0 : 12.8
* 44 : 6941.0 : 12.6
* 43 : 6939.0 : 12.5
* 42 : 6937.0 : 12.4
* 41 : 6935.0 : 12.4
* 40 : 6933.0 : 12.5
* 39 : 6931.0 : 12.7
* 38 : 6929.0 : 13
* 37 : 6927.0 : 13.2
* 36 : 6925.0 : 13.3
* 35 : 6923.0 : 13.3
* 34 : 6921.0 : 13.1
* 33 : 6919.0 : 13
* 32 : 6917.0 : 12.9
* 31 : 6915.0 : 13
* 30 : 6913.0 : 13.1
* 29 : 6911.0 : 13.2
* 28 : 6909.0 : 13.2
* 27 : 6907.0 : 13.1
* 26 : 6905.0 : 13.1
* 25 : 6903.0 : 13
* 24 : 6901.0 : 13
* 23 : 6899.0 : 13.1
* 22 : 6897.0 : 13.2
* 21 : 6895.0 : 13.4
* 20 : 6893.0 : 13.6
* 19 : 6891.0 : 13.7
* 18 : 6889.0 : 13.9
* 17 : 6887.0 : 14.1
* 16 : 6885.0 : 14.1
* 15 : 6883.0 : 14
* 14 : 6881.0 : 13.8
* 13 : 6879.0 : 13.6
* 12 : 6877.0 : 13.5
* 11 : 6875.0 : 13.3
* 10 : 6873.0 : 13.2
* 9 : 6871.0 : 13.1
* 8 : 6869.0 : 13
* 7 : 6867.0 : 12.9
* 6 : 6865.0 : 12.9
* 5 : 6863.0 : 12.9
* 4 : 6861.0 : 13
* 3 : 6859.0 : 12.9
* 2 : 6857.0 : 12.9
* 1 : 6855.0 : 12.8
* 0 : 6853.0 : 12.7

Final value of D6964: 0.03 mag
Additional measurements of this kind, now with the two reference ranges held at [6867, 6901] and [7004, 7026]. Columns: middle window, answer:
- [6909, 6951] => 0.03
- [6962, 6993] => 0.02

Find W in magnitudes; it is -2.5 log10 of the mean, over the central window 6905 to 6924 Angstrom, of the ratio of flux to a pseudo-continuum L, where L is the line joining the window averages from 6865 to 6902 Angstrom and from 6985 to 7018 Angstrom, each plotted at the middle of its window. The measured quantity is 0.02 mag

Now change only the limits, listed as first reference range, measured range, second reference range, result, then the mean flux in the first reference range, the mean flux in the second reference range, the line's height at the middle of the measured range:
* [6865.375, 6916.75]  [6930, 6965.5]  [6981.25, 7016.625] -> 0.05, 13.4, 13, 13.2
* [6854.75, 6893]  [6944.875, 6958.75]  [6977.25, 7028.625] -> 0.05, 13.4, 13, 13.1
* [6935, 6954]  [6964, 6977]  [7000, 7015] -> 0.00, 12.7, 13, 12.8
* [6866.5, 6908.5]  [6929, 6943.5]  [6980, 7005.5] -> 0.06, 13.4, 13.1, 13.3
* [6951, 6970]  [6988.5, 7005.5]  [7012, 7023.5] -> -0.04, 12.4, 12.8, 12.7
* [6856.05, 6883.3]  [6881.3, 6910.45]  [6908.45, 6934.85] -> -0.03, 13.2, 13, 13.1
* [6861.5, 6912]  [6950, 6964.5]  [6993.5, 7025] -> 0.07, 13.4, 13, 13.1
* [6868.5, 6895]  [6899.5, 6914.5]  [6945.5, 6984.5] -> 0.02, 13.6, 12.7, 13.3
